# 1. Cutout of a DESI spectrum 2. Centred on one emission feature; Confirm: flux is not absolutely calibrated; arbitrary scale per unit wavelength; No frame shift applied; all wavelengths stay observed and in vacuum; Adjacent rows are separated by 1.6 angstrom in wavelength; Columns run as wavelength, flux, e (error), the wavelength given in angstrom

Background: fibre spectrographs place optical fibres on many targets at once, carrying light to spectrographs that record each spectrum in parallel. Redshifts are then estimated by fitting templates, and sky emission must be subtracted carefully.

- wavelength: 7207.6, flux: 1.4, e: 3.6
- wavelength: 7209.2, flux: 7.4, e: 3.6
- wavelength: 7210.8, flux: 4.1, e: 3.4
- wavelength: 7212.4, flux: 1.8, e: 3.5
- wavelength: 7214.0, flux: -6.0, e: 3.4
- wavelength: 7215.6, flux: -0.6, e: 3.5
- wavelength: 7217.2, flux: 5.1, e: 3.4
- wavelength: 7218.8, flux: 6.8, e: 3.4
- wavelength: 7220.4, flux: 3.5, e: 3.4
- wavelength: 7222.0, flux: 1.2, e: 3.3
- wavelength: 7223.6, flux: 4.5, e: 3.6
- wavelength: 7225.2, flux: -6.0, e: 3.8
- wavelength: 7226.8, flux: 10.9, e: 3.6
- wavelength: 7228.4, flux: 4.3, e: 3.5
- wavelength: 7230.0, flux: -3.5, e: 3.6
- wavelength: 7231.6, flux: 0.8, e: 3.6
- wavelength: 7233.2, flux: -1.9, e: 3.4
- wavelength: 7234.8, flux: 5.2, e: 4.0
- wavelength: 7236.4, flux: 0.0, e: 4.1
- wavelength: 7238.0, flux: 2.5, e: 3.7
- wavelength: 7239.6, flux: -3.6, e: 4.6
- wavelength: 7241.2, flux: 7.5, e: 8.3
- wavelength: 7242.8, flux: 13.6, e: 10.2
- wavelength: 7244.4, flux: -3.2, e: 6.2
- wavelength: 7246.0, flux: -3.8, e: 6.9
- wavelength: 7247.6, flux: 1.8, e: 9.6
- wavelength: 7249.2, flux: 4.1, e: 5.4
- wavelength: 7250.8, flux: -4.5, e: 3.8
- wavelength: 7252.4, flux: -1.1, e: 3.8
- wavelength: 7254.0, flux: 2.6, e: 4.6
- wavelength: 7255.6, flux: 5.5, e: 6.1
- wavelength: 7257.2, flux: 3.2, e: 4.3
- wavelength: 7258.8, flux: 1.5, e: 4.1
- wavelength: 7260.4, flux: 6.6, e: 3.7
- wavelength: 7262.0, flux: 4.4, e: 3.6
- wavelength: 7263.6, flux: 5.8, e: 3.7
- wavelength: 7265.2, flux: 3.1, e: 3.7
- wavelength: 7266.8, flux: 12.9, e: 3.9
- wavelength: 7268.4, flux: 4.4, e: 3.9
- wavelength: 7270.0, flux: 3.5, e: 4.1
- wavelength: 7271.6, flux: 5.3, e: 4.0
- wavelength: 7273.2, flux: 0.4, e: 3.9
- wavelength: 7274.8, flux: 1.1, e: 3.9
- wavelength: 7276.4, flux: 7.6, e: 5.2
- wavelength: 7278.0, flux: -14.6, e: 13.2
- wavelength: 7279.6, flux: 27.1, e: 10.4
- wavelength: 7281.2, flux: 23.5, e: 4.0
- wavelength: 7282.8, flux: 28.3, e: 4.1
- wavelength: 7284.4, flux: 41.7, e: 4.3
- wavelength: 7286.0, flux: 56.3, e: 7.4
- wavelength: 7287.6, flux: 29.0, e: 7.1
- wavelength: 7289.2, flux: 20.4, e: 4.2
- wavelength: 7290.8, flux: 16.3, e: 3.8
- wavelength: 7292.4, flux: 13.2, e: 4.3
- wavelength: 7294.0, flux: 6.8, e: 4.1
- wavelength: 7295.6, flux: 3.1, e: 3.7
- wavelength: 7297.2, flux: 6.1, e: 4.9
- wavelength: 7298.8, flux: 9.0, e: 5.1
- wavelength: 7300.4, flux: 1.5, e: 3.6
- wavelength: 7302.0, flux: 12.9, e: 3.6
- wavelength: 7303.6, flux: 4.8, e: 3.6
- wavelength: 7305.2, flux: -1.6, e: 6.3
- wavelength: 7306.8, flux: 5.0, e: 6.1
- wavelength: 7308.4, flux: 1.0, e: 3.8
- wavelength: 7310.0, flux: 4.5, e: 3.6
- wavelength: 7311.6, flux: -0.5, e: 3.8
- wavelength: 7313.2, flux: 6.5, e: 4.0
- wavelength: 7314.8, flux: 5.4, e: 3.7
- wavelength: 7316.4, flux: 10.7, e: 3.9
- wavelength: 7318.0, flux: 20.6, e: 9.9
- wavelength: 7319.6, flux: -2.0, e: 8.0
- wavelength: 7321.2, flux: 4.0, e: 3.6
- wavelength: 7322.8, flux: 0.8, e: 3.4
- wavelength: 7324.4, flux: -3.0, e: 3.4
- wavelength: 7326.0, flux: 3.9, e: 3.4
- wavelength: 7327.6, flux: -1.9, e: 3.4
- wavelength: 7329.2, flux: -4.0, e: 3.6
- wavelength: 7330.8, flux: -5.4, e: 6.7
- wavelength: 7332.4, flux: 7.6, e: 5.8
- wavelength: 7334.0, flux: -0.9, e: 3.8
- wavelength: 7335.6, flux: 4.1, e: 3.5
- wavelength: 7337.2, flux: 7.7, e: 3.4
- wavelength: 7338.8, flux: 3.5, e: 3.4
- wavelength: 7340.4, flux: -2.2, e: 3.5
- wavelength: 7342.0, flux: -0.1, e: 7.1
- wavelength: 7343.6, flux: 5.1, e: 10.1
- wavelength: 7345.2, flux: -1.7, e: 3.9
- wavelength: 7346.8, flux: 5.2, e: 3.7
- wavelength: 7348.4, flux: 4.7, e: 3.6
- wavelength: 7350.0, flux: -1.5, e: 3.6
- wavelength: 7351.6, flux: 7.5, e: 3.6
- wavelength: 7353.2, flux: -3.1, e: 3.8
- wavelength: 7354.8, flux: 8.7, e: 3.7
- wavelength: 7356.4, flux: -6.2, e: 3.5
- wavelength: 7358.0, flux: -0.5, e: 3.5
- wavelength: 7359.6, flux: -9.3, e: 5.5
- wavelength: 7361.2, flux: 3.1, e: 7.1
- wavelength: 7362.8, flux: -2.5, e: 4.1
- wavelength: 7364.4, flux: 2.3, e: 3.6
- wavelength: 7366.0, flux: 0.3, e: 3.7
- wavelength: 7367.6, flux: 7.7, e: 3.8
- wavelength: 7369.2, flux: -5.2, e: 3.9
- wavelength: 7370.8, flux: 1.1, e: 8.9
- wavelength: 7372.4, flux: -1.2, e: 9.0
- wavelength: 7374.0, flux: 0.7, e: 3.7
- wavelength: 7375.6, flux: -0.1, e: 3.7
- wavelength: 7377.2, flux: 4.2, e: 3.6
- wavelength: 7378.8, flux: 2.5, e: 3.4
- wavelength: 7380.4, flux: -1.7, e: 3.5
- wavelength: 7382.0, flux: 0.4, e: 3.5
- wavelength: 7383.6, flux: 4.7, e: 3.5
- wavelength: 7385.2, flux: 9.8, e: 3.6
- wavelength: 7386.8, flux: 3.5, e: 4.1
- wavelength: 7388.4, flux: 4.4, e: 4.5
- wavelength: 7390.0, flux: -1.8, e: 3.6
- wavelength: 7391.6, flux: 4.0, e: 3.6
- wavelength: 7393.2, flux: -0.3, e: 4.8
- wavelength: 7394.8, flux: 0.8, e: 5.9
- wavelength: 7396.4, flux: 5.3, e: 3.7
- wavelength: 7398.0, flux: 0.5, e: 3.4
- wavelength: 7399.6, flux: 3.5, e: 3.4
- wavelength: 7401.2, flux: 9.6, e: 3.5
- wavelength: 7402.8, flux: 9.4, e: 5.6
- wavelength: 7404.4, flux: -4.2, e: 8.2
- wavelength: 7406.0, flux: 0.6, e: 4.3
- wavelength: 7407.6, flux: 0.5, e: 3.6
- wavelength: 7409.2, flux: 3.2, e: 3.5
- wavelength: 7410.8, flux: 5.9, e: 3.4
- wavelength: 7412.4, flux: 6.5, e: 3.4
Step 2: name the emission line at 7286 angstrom [O II] 3727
